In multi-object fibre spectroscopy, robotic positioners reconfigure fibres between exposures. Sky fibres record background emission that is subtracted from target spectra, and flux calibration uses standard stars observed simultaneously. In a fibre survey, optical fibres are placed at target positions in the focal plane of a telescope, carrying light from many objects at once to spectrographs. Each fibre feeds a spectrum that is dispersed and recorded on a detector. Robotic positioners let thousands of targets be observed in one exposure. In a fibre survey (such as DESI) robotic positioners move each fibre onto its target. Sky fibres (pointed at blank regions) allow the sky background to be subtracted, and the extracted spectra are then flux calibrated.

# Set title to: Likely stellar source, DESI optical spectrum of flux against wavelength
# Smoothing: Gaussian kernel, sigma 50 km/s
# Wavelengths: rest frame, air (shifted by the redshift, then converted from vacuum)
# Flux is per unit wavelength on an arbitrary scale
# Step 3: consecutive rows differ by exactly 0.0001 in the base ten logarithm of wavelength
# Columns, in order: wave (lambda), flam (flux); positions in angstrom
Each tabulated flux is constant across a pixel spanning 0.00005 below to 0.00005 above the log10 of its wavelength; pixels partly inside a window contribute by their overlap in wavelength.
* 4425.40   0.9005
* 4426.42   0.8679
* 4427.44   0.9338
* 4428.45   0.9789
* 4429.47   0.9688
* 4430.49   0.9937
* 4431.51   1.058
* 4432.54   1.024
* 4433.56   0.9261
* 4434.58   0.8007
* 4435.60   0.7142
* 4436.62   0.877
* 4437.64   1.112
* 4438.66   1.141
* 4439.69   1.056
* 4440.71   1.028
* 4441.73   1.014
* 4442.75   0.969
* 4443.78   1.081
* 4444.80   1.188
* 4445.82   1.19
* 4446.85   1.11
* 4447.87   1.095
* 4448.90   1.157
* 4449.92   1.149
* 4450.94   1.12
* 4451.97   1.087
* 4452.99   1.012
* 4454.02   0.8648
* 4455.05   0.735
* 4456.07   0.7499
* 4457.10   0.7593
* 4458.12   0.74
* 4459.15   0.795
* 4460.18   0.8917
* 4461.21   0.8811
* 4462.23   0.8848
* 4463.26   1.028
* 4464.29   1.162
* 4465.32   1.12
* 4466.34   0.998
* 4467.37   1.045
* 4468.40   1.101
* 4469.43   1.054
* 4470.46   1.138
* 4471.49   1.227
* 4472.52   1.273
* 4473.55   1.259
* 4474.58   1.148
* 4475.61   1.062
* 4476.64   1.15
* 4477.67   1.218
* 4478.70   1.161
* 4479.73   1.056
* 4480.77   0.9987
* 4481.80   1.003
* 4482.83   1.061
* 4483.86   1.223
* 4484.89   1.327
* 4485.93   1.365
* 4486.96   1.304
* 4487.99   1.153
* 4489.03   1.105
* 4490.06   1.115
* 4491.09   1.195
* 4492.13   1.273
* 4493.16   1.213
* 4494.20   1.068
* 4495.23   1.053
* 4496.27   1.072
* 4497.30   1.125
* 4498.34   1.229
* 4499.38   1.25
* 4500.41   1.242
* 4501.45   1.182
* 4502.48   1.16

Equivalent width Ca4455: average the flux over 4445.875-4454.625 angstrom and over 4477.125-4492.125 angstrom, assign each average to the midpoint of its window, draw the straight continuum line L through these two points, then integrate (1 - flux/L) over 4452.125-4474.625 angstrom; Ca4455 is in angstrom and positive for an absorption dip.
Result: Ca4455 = 2.4 angstrom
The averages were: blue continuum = 1.08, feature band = 0.992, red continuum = 1.17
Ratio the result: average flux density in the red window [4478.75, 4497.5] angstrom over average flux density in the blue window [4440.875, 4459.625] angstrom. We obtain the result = 1.16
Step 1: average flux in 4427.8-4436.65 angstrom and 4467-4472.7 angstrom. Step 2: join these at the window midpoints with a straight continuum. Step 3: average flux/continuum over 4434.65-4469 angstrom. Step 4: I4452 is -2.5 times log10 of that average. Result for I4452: 0.04 mag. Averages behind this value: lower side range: 0.93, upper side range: 1.13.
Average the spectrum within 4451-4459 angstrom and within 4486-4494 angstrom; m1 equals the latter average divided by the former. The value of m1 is 1.39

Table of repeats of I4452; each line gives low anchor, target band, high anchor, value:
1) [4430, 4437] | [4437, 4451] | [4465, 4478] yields -0.13 mag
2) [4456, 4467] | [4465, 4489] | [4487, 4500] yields -0.11 mag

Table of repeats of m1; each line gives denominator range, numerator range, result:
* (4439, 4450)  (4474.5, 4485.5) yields 1.03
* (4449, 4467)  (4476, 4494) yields 1.24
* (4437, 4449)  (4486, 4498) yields 1.07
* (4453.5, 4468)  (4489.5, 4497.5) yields 1.26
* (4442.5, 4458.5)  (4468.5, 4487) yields 1.16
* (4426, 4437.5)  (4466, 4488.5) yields 1.24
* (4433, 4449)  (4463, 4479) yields 1.11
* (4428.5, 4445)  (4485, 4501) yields 1.20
